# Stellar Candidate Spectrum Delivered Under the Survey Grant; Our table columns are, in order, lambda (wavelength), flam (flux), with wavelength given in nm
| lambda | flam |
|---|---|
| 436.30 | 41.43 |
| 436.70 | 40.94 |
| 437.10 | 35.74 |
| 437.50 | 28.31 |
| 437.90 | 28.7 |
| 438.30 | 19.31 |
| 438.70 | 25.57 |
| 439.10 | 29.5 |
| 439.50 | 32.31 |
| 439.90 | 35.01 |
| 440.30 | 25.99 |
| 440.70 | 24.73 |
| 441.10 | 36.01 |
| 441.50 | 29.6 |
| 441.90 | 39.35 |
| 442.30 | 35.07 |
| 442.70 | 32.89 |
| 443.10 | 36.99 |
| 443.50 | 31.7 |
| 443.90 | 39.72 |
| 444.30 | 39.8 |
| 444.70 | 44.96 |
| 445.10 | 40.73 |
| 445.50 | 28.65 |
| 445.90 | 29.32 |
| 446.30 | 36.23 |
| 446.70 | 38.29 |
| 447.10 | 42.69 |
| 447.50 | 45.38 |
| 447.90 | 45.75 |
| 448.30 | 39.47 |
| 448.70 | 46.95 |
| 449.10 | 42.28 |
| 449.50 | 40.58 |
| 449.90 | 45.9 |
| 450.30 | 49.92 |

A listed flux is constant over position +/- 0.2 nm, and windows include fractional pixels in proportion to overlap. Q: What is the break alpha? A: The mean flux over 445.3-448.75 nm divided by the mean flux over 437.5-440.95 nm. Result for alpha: 1.40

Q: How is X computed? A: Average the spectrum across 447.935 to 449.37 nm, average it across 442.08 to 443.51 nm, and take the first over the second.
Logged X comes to 1.25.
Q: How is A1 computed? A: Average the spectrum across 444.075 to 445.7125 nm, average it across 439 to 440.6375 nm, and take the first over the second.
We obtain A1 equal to 1.27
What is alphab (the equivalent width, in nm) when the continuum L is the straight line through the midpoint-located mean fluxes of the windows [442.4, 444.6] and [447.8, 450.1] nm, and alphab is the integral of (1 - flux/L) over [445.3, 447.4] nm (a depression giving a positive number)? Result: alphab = 0.246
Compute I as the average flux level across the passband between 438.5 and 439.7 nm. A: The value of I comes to 29.1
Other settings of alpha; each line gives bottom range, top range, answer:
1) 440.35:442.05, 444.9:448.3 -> 1.21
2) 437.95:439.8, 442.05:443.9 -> 1.28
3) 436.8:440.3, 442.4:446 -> 1.23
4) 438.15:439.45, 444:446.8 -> 1.43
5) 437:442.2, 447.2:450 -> 1.45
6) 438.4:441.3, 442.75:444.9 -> 1.30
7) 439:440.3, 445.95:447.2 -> 1.19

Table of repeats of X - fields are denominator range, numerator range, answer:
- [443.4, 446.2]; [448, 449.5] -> 1.17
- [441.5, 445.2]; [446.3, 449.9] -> 1.14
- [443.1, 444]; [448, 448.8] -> 1.21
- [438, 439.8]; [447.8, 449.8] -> 1.58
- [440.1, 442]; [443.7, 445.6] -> 1.28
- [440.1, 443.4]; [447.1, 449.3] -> 1.35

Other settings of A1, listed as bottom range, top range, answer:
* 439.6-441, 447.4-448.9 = 1.51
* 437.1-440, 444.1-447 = 1.29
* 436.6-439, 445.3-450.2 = 1.38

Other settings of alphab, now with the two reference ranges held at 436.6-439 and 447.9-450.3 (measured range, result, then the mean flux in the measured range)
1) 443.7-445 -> -0.13 nm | 41.4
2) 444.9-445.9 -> 0.14 nm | 33.6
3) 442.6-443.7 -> 0.07 nm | 33.9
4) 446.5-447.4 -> 0.00 nm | 41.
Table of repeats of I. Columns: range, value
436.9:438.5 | 28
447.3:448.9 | 44.4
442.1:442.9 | 34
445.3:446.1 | 29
